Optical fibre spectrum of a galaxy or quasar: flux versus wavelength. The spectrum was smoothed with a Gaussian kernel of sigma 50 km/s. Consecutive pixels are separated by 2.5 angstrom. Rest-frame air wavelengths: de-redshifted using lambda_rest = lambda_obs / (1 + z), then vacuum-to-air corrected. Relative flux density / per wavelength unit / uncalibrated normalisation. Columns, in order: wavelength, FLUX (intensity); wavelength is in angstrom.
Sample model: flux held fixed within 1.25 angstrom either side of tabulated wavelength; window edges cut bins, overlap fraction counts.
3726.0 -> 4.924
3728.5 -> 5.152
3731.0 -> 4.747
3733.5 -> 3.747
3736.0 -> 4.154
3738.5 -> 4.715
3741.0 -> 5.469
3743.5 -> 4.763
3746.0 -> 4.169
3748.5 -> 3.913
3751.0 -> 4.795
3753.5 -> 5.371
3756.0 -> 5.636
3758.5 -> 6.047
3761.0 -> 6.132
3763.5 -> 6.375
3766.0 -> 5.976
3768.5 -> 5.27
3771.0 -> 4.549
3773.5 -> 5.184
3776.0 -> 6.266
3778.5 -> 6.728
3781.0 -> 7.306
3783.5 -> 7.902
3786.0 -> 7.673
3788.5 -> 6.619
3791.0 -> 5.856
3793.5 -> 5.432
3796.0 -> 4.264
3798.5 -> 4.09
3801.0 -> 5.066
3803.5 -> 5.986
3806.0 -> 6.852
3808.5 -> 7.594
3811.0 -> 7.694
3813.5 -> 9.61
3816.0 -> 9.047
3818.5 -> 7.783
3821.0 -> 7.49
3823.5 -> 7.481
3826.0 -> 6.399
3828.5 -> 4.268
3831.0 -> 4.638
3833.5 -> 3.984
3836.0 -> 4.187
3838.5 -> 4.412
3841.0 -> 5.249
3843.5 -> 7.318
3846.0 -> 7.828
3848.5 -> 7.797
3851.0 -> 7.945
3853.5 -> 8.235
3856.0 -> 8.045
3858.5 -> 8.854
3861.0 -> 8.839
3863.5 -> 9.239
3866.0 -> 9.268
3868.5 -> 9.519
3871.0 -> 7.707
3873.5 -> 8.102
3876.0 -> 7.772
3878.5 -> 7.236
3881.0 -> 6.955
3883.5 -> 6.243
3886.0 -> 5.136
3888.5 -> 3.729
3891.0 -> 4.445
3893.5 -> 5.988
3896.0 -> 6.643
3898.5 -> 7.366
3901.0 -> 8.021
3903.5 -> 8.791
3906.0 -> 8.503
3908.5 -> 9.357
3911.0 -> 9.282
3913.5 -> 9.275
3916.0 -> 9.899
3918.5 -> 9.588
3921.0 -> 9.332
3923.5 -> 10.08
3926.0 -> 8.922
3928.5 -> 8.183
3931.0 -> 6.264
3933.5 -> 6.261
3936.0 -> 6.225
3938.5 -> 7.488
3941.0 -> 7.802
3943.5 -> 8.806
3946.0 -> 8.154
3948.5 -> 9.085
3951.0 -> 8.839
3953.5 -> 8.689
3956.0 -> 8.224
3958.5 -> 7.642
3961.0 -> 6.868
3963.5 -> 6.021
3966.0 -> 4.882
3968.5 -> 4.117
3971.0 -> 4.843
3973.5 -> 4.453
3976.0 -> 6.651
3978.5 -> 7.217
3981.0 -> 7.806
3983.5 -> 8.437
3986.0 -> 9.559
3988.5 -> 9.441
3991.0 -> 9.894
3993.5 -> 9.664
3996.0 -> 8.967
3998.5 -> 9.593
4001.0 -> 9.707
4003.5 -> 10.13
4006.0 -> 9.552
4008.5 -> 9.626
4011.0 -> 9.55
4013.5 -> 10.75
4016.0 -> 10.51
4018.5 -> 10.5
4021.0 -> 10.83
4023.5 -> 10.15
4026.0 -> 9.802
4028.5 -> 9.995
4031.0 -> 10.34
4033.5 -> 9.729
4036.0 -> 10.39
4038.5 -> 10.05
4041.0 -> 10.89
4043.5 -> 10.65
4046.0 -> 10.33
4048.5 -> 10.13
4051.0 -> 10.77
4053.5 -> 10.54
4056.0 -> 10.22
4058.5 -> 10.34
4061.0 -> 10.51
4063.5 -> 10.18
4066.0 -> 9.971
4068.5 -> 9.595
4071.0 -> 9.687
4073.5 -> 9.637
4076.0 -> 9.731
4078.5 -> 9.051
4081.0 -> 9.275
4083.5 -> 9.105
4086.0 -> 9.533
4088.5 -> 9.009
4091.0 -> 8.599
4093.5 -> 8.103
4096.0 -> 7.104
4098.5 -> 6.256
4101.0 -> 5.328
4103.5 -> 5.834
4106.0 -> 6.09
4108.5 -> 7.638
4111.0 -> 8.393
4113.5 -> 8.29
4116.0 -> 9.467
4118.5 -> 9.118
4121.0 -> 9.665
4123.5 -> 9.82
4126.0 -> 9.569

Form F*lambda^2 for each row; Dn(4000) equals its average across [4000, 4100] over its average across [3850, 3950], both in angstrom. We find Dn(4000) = 1.33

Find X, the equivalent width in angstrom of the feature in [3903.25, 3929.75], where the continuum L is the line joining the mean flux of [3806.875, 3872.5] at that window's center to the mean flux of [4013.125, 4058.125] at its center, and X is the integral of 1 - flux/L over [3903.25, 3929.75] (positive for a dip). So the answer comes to -2.19 angstrom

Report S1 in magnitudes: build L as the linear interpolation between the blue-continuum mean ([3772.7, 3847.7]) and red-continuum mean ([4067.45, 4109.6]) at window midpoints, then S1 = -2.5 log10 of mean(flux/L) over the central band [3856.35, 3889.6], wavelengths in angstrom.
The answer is -0.13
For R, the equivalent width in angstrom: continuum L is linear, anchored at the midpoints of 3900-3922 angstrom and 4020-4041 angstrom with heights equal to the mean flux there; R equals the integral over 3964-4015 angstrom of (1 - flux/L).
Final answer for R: 8.47 angstrom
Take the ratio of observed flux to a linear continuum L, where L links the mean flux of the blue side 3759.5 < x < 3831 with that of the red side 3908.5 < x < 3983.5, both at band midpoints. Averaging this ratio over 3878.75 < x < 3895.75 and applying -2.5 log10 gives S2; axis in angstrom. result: 0.27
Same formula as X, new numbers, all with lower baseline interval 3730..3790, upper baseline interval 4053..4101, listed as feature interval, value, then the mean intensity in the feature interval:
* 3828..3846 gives 3.78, 5.1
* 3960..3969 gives 2.67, 5.55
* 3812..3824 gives -4.05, 8.32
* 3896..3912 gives -2.64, 8.39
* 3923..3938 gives -0.07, 7.53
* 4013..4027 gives -3.13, 10.4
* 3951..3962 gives -0.28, 7.99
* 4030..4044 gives -2.59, 10.3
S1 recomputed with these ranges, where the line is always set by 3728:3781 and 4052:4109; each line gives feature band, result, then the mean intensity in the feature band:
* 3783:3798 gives -0.088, 6.1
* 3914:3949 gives -0.161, 8.3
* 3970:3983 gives 0.204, 6.35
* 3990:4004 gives -0.219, 9.63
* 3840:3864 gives -0.247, 7.92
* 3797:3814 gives -0.127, 6.53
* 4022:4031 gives -0.222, 10.1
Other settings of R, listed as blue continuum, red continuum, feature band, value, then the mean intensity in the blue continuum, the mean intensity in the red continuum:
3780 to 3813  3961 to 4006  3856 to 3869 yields -4.0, 6.4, 7.76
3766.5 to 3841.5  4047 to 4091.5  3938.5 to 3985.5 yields 6.3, 6.17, 9.79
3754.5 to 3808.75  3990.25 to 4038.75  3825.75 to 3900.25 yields 6.1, 6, 9.99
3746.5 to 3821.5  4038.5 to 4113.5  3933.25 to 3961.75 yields -0.3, 6.25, 9.06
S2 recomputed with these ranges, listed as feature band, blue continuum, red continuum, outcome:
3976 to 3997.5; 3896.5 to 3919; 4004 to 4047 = 0.12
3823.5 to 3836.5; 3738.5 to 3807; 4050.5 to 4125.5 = 0.24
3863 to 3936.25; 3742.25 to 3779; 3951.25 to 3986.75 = -0.22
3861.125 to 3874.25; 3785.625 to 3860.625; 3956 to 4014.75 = -0.25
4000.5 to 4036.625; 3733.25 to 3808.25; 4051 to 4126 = -0.23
